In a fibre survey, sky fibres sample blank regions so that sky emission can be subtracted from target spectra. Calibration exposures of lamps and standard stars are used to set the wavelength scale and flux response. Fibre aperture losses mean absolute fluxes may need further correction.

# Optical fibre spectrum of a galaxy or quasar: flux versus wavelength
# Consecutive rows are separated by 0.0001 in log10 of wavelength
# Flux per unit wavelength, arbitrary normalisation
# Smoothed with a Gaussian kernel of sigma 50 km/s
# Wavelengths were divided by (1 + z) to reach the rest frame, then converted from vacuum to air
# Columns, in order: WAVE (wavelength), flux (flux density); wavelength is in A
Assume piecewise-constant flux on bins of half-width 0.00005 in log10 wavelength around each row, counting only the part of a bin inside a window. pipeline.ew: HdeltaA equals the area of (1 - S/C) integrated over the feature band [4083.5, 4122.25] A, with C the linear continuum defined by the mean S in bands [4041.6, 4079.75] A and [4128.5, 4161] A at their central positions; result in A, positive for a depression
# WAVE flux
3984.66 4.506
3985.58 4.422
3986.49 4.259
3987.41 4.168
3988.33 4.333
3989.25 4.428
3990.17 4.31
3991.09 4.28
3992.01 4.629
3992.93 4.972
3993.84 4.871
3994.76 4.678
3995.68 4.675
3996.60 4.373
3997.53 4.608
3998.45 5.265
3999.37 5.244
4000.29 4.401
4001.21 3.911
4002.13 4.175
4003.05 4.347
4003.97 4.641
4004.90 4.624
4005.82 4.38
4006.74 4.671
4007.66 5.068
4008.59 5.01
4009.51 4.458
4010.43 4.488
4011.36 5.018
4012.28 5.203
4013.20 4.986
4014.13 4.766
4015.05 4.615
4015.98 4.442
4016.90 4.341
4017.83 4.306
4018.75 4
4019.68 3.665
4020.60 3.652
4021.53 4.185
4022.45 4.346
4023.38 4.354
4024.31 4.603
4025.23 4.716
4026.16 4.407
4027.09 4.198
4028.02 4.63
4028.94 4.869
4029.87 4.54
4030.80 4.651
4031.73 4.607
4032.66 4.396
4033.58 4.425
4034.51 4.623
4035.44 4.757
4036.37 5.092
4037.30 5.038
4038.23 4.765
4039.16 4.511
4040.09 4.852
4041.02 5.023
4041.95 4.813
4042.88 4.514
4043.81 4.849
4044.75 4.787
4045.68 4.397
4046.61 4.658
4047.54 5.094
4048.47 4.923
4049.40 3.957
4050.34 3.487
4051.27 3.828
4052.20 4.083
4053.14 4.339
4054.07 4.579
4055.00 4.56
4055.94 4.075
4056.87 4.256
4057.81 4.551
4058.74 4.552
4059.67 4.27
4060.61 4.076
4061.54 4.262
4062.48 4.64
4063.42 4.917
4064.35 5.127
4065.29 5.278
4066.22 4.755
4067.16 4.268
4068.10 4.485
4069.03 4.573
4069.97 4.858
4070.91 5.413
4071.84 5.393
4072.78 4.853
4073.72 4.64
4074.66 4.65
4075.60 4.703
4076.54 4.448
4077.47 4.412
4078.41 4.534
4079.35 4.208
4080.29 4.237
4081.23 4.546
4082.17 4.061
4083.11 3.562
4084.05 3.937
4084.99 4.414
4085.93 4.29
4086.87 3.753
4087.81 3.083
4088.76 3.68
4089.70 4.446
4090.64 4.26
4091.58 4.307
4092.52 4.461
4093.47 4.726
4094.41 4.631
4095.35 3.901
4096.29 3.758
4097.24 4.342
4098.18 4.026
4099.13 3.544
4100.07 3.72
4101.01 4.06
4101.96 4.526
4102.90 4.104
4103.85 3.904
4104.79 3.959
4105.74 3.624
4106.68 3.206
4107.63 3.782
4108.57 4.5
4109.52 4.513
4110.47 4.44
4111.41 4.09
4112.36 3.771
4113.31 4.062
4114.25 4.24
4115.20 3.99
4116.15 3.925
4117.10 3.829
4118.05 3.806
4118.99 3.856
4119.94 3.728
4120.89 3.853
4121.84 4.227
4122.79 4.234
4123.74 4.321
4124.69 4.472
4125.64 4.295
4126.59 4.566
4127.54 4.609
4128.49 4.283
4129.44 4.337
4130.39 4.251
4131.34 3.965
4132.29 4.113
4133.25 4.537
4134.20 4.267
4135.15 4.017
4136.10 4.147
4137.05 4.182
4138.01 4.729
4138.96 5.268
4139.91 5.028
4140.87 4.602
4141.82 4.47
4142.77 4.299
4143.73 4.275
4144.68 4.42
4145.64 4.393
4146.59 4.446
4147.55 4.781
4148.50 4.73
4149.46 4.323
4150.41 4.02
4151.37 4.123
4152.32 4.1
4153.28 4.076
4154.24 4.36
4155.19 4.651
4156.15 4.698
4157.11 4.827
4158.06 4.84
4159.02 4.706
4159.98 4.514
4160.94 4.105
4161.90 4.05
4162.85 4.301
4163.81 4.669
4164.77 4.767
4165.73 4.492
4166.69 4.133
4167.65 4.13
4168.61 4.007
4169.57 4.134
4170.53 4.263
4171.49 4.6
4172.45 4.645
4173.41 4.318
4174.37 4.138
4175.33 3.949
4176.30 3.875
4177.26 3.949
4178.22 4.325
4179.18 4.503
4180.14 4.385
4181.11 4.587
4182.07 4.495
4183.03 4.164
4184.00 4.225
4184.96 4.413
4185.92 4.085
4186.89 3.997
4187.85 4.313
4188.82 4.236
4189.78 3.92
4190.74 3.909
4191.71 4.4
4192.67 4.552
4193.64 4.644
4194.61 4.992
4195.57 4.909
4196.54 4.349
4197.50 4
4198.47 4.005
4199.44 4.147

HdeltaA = 4.0 A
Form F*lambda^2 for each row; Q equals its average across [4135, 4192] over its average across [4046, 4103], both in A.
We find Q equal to 1.0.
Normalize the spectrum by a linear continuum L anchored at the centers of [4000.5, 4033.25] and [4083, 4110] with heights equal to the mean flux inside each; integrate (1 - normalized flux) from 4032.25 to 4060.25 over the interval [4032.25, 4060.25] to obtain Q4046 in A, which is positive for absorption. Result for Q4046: -1.3 A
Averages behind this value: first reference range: 4.49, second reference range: 4.04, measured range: 4.53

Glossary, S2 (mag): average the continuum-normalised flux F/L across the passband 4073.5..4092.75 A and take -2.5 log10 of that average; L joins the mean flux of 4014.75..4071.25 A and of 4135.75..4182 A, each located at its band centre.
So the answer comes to 0.07 mag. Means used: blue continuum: 4.52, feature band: 4.21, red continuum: 4.4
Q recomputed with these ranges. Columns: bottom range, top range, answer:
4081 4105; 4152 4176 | 1.11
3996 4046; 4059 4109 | 0.97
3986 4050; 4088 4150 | 0.97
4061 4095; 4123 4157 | 1.02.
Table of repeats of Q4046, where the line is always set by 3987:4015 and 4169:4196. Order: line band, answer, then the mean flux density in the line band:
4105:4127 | 1.87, 4.05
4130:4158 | -0.26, 4.42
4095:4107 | 1.49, 3.91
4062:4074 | -0.92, 4.86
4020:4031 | 0.42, 4.42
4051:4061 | 0.53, 4.3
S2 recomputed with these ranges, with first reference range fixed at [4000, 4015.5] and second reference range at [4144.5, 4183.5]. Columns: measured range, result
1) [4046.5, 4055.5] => 0.05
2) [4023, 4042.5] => -0.02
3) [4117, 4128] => 0.07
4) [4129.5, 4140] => 0.01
